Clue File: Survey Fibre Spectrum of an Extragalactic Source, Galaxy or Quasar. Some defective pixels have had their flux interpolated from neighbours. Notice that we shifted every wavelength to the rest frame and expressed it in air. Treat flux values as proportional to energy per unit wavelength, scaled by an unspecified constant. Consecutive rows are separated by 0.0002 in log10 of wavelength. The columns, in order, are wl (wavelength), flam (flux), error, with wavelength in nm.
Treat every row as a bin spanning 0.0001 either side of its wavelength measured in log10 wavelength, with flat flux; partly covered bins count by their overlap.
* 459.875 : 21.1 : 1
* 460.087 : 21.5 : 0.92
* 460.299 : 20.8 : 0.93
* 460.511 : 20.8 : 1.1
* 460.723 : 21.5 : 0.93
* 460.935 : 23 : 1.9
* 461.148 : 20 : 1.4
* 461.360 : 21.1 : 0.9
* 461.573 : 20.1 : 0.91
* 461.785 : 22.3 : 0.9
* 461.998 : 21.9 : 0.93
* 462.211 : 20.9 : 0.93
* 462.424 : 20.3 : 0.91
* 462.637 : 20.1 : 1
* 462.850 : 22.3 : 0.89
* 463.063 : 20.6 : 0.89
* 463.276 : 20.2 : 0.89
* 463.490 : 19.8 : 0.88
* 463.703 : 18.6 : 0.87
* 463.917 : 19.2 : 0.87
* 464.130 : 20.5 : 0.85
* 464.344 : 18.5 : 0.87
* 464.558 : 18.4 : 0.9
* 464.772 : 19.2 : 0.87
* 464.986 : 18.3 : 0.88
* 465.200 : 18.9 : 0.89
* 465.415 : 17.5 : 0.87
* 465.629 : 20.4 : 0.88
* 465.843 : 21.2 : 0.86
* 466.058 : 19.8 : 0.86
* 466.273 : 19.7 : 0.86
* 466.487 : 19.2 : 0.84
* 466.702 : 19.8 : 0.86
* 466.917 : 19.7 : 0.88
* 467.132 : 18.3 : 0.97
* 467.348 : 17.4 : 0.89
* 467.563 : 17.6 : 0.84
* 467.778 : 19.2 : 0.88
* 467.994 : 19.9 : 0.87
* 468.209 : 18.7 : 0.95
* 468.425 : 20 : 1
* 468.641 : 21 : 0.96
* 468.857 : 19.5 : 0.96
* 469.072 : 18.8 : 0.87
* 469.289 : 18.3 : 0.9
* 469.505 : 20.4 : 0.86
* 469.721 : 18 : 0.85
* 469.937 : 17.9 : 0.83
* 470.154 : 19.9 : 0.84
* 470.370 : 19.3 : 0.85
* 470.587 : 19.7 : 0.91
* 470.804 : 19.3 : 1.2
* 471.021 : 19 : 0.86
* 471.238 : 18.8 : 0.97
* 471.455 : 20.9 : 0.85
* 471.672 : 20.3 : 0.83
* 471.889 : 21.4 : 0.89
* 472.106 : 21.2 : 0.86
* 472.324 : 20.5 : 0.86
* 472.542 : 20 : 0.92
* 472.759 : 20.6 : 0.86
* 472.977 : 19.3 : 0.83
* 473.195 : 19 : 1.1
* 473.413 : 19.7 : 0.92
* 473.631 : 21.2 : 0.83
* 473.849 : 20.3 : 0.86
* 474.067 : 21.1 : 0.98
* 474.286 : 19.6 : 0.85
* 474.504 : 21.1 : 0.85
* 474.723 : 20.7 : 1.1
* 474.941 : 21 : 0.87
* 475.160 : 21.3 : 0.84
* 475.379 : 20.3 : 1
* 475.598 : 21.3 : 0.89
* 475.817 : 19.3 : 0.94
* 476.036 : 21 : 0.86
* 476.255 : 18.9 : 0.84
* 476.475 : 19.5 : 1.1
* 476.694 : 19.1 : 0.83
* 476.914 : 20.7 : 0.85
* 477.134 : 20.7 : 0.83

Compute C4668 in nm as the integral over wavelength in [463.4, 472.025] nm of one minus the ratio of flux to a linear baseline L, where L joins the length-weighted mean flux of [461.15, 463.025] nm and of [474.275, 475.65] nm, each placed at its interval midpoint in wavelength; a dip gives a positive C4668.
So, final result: 0.67 nm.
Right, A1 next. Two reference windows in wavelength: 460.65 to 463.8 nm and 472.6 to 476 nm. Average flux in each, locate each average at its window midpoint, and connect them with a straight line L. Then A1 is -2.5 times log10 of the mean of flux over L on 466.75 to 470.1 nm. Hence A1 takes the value 0.09 mag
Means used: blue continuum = 20.8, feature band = 19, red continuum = 20.4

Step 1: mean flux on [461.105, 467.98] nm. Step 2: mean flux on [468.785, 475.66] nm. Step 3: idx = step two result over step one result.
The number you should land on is 1.0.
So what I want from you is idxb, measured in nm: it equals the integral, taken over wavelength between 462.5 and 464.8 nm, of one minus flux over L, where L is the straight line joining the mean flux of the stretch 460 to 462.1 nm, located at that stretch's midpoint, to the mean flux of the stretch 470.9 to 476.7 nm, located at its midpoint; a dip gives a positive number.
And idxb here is 0.14 nm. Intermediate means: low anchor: 21.3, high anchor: 20.3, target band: 19.8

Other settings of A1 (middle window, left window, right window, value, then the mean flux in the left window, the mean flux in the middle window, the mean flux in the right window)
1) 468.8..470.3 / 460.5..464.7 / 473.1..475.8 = 0.084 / 20.5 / 19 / 20.5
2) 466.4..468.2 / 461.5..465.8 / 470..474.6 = 0.062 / 19.9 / 18.9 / 20.1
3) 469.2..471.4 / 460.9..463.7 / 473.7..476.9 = 0.078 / 20.8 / 19.1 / 20.3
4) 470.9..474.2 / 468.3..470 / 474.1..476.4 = -0.015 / 19.3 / 20.2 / 20.5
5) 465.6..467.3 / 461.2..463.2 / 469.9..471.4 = 0.027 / 21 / 19.6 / 19.2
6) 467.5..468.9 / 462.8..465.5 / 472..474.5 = 0.016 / 19.3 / 19.5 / 20.3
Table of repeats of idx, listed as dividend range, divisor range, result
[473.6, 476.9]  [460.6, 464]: 0.98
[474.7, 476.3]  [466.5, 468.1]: 1.09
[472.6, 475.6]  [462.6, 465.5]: 1.05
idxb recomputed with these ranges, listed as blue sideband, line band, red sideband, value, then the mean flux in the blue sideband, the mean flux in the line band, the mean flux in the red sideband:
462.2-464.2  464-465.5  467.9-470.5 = 0.09 nm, 20.2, 18.8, 19.3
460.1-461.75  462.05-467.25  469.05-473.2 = 0.24 nm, 21.1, 19.7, 19.7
